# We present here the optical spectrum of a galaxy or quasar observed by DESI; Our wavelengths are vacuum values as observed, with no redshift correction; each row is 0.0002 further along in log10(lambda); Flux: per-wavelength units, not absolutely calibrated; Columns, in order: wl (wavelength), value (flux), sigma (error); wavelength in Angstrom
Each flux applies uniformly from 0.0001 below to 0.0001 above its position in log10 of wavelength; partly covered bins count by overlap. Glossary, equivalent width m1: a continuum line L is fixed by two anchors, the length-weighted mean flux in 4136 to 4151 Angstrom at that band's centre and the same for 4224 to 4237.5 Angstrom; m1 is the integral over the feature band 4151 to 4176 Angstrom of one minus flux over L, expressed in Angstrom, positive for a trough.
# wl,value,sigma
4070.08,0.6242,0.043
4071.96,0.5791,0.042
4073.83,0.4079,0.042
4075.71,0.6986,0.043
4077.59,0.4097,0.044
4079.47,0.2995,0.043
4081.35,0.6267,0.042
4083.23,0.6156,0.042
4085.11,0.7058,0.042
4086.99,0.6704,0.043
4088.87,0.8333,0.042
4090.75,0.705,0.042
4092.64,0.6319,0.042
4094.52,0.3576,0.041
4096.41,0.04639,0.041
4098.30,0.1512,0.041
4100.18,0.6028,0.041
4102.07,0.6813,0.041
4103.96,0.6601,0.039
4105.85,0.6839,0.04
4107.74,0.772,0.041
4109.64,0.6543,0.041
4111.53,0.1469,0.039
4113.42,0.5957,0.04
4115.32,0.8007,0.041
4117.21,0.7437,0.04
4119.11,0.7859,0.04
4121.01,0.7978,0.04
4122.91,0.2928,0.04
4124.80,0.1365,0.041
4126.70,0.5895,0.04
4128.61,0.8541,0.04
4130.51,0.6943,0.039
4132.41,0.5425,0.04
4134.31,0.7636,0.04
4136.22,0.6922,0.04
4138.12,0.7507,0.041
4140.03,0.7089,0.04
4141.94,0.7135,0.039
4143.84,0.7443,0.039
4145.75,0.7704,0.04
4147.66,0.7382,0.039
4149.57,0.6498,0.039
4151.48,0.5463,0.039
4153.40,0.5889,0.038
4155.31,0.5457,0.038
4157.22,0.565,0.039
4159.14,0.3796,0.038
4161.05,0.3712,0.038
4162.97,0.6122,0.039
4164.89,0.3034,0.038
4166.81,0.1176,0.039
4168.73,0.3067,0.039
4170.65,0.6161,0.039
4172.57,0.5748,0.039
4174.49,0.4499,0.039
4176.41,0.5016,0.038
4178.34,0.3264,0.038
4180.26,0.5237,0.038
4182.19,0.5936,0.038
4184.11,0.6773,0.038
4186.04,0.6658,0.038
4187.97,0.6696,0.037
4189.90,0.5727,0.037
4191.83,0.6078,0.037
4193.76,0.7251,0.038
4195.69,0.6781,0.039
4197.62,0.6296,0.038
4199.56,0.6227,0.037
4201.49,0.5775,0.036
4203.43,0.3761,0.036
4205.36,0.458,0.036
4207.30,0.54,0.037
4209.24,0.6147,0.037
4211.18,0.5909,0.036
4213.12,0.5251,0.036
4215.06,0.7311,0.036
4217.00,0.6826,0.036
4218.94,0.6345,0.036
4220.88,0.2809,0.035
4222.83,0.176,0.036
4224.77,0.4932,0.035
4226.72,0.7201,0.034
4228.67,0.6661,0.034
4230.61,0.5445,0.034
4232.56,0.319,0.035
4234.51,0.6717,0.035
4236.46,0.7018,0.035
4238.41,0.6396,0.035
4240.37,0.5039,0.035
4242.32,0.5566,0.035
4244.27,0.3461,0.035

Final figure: 8.33 Angstrom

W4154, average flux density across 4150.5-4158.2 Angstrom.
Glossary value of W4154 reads 0.561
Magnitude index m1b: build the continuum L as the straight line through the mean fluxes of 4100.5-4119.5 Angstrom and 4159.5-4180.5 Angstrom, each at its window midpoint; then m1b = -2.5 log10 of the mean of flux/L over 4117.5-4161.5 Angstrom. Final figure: -0.17 mag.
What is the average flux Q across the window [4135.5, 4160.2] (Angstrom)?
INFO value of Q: 0.644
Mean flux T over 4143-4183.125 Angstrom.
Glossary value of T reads 0.514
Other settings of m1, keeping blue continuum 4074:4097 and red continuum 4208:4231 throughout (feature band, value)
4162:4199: 1.27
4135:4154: -4.78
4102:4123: -3.54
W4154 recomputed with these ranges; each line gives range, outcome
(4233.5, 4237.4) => 0.683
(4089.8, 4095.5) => 0.562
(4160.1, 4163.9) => 0.491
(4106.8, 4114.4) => 0.542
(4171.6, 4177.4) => 0.508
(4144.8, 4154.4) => 0.658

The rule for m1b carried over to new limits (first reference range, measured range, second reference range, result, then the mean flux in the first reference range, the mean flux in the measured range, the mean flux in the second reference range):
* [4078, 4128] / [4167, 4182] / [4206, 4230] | 0.21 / 0.561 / 0.459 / 0.553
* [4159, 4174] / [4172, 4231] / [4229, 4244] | -0.17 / 0.413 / 0.562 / 0.557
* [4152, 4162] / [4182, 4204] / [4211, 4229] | -0.19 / 0.493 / 0.621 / 0.544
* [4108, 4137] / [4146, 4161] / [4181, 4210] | 0.06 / 0.609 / 0.57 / 0.6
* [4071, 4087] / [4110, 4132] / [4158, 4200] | -0.09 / 0.55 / 0.586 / 0.523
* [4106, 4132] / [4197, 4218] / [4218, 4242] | -0.06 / 0.606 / 0.576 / 0.53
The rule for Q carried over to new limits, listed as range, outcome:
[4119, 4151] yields 0.656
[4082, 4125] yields 0.576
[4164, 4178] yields 0.407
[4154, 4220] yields 0.54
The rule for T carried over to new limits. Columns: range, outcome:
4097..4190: 0.574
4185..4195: 0.649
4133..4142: 0.719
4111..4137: 0.609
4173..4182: 0.47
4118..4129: 0.564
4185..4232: 0.572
